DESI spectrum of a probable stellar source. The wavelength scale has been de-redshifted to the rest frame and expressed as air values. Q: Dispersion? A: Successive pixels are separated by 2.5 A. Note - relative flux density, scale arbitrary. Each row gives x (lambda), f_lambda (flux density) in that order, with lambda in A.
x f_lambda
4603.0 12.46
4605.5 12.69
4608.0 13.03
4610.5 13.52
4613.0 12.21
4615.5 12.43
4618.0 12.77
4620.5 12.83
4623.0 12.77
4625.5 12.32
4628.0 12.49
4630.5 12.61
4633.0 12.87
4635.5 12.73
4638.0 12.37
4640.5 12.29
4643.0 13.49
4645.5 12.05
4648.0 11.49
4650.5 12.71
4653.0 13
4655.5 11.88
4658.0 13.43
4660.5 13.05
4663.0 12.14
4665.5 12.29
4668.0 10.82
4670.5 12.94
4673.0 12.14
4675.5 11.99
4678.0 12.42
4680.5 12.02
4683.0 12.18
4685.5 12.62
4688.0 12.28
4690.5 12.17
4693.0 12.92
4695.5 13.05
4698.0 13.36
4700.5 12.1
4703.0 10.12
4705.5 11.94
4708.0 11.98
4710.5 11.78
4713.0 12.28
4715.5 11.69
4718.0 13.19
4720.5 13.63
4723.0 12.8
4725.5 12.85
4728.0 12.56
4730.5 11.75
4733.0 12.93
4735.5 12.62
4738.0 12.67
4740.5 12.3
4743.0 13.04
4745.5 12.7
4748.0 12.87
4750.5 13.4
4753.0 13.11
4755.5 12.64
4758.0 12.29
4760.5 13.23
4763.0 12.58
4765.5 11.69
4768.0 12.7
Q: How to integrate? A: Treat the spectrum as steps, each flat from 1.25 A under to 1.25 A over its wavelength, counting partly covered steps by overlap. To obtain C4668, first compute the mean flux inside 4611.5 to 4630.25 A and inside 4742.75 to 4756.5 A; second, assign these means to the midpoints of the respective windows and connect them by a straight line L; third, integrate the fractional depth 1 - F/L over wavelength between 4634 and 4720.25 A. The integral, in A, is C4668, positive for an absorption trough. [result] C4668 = 2.7 A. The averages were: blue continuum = 12.6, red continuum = 13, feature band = 12.3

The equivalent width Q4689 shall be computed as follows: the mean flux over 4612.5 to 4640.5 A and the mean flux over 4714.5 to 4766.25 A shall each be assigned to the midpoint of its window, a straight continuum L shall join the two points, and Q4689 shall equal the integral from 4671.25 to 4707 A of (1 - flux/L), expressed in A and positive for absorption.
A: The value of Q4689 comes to 1.14 A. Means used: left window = 12.6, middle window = 12.2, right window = 12.7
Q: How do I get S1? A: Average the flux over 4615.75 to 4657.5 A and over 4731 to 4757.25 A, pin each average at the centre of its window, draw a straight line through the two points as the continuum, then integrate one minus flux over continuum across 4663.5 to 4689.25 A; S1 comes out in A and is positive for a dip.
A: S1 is 0.96 A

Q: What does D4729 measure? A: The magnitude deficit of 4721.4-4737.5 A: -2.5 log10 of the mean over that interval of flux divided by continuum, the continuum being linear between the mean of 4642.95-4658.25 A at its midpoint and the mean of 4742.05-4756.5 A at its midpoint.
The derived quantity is 0.02 mag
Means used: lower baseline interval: 12.5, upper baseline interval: 13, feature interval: 12.6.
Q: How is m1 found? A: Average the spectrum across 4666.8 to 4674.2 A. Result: 12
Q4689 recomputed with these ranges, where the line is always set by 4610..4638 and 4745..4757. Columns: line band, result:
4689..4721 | 1.4 A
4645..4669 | 0.8 A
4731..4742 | 0.3 A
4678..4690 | 0.5 A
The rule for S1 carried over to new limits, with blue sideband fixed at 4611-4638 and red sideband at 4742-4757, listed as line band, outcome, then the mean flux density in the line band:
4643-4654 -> 0.22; 12.4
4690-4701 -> 0.00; 12.8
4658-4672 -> 0.41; 12.4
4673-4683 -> 0.48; 12.1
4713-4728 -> 0.13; 12.8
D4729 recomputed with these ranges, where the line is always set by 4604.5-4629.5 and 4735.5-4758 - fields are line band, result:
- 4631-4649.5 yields 0.02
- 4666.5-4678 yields 0.06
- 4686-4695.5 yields 0.02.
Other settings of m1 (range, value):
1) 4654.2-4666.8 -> 12.6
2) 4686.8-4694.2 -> 12.5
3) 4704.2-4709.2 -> 11.9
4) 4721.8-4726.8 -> 12.8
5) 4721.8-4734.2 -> 12.6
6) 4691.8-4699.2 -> 13.1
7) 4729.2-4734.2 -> 12.3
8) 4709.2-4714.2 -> 12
